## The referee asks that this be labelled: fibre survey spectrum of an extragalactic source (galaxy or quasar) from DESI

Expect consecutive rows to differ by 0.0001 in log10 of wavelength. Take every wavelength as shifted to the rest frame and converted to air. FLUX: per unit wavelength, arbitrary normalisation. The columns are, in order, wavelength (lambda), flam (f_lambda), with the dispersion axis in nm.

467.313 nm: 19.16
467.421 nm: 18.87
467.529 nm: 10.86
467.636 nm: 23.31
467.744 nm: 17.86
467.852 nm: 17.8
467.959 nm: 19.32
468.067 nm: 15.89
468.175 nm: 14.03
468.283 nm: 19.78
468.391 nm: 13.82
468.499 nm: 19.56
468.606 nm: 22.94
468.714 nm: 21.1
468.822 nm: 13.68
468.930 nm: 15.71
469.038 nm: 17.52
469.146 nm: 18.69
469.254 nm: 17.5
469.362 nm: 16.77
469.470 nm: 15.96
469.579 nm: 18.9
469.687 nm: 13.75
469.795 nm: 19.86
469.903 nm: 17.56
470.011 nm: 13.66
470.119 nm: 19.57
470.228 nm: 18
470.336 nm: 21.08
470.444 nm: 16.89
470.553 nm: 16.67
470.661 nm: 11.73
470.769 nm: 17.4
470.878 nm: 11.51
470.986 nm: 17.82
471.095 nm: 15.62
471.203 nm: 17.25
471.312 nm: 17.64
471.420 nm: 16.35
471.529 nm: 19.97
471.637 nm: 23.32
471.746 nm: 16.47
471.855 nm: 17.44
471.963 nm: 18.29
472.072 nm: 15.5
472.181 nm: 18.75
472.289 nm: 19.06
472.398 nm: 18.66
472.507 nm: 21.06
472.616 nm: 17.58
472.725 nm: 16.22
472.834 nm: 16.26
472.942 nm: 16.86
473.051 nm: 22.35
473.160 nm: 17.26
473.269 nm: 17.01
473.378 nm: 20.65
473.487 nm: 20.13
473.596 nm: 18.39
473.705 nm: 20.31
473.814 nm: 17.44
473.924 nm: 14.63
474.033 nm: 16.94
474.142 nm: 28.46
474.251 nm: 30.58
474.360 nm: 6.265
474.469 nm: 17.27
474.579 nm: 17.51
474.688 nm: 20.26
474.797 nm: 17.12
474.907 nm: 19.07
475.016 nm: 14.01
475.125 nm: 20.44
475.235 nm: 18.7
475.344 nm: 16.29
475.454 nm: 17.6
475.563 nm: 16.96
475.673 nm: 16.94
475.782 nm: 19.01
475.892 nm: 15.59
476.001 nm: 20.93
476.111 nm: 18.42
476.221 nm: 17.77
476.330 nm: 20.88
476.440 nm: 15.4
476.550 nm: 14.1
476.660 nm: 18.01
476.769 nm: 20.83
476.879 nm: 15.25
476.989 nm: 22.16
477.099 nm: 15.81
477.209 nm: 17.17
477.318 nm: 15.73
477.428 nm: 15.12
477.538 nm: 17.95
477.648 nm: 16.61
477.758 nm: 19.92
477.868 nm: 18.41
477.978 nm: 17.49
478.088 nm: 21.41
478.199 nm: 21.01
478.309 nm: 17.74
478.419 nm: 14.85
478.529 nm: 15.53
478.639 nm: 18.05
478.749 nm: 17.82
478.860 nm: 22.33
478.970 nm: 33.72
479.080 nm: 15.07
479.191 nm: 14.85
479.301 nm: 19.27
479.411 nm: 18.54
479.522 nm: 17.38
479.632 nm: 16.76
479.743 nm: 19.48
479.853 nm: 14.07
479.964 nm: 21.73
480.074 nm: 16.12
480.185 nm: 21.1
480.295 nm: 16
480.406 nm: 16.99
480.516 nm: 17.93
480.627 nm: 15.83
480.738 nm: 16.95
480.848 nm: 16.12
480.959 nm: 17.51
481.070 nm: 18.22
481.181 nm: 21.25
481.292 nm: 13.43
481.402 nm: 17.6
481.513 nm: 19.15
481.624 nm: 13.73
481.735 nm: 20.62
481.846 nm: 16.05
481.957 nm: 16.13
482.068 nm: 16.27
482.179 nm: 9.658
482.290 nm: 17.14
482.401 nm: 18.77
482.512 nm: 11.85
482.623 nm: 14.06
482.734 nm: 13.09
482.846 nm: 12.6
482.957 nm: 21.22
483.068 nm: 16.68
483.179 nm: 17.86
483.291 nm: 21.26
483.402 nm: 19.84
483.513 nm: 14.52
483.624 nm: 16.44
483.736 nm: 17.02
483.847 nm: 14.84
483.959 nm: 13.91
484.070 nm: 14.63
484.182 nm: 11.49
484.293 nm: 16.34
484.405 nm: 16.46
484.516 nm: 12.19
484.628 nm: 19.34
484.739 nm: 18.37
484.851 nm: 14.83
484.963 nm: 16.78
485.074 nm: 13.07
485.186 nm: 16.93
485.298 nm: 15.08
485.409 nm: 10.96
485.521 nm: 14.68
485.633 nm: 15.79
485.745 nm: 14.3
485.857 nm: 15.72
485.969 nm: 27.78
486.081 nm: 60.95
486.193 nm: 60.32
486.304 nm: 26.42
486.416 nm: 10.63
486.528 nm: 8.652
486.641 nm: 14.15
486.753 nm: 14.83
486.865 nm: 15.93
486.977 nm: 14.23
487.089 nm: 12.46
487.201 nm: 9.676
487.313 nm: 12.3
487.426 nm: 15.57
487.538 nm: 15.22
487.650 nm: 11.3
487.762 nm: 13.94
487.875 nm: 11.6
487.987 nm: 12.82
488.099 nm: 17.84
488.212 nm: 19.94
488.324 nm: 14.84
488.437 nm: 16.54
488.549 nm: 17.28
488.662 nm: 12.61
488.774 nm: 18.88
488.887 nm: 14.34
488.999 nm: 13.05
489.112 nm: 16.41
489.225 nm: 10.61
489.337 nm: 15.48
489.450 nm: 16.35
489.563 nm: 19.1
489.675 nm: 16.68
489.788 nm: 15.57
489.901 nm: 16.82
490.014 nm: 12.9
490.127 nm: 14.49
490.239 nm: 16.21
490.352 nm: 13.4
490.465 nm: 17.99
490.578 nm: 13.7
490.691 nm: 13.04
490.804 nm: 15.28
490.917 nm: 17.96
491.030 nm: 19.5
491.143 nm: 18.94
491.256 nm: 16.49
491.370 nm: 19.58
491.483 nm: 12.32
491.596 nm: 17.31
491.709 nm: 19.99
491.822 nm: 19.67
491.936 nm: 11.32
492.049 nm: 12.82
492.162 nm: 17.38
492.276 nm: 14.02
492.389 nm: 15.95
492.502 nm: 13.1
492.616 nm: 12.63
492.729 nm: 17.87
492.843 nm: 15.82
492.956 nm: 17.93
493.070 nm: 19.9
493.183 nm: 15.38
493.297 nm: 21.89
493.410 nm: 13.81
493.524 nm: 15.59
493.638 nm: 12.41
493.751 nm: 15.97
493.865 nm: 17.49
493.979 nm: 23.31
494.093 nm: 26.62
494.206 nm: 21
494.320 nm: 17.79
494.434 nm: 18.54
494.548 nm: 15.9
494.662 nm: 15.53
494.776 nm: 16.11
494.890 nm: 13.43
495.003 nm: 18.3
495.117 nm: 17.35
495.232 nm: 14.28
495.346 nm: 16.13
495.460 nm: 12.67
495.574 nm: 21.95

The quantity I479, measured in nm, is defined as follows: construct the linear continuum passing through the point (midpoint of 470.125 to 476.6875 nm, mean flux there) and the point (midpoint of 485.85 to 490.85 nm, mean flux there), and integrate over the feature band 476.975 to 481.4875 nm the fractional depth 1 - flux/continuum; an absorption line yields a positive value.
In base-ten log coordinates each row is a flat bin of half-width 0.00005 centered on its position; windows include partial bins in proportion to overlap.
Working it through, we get -0.10 nm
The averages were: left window 17.9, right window 17.2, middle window 18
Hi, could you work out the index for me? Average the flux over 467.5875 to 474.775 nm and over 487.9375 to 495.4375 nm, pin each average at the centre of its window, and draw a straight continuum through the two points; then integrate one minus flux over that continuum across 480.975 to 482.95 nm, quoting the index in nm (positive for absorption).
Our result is 0.12 nm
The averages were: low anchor 17.9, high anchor 16.3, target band 16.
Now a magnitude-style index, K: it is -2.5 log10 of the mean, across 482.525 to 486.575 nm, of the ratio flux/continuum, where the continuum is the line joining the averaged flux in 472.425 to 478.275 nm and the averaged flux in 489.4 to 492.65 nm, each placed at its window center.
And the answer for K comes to -0.099 mag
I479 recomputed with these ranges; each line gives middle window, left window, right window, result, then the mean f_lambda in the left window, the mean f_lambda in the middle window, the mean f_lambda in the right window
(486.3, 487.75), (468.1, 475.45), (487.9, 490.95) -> 0.21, 17.8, 13.5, 15.5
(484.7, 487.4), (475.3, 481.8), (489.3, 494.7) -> -0.27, 17.9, 18.9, 16.6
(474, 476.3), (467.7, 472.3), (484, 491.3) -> -0.17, 17.4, 18.4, 16.7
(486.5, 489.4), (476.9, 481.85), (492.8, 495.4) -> 0.55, 18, 14.3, 17.4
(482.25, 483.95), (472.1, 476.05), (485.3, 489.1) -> 0.14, 18.4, 16.4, 17.7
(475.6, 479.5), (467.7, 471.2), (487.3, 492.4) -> -0.42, 17.1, 18.3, 15.6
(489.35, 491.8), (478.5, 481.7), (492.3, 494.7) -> 0.15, 18.1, 16.4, 17.3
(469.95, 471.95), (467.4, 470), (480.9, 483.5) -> 0.02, 17.5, 17.2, 16.7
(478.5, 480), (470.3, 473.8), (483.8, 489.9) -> -0.13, 17.8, 18.9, 16.9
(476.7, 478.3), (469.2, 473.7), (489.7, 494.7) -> -0.08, 17.7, 18.2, 16.6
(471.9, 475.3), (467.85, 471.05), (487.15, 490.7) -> -0.37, 17.1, 18.5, 14.9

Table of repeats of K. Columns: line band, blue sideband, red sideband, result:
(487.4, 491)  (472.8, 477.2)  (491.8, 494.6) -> 0.13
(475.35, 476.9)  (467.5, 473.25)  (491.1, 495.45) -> -0.02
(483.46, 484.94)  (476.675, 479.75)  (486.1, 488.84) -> 0.14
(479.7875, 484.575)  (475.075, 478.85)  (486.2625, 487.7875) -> -0.04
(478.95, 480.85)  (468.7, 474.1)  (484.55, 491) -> -0.05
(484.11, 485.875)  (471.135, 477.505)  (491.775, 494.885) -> 0.15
